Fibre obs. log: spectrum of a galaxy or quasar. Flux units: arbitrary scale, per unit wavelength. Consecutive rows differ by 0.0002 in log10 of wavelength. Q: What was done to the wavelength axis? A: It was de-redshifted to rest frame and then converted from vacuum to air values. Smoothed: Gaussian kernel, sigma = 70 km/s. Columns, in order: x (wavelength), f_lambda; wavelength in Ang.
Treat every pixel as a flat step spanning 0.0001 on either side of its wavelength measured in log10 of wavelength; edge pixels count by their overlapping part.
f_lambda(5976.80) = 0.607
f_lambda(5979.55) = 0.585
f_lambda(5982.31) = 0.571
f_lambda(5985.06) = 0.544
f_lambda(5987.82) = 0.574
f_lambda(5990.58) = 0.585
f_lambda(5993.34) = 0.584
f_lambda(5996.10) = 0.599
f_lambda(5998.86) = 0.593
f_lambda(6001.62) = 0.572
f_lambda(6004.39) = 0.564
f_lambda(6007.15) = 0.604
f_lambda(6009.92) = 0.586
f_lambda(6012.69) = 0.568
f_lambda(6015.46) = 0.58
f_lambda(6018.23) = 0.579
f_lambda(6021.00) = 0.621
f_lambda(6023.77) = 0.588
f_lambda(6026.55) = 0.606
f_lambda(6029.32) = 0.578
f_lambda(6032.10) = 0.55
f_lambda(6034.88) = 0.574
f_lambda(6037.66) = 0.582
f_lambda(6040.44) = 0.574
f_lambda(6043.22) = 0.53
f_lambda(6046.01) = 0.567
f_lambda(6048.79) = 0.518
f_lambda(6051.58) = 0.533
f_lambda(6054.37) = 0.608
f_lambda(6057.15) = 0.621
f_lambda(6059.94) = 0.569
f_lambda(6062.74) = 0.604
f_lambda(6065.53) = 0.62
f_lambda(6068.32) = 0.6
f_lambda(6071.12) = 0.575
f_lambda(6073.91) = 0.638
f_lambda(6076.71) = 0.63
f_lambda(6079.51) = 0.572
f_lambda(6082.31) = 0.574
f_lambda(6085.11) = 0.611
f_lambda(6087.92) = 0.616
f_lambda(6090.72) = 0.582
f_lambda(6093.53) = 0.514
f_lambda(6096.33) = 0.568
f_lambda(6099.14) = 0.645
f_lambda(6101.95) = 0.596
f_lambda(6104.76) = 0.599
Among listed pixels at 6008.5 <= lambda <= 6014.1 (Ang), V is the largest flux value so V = 0.586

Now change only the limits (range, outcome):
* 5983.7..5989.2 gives 0.574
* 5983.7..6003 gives 0.599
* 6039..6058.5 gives 0.621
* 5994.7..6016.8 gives 0.604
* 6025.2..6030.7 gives 0.606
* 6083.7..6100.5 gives 0.645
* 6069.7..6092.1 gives 0.638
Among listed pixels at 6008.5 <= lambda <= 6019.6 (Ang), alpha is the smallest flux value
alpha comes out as 0.568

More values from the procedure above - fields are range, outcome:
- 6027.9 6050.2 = 0.518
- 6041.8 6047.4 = 0.53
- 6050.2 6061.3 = 0.533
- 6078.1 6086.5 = 0.572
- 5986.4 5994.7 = 0.574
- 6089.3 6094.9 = 0.514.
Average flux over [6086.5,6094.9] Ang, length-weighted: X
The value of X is 0.57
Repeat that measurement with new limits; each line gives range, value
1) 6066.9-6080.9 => 0.603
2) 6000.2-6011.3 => 0.582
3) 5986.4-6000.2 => 0.587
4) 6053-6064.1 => 0.6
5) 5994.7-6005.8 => 0.582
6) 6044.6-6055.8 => 0.557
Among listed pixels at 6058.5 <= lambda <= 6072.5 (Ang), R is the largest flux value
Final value 0.62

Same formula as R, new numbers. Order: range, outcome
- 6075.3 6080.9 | 0.63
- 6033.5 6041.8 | 0.582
